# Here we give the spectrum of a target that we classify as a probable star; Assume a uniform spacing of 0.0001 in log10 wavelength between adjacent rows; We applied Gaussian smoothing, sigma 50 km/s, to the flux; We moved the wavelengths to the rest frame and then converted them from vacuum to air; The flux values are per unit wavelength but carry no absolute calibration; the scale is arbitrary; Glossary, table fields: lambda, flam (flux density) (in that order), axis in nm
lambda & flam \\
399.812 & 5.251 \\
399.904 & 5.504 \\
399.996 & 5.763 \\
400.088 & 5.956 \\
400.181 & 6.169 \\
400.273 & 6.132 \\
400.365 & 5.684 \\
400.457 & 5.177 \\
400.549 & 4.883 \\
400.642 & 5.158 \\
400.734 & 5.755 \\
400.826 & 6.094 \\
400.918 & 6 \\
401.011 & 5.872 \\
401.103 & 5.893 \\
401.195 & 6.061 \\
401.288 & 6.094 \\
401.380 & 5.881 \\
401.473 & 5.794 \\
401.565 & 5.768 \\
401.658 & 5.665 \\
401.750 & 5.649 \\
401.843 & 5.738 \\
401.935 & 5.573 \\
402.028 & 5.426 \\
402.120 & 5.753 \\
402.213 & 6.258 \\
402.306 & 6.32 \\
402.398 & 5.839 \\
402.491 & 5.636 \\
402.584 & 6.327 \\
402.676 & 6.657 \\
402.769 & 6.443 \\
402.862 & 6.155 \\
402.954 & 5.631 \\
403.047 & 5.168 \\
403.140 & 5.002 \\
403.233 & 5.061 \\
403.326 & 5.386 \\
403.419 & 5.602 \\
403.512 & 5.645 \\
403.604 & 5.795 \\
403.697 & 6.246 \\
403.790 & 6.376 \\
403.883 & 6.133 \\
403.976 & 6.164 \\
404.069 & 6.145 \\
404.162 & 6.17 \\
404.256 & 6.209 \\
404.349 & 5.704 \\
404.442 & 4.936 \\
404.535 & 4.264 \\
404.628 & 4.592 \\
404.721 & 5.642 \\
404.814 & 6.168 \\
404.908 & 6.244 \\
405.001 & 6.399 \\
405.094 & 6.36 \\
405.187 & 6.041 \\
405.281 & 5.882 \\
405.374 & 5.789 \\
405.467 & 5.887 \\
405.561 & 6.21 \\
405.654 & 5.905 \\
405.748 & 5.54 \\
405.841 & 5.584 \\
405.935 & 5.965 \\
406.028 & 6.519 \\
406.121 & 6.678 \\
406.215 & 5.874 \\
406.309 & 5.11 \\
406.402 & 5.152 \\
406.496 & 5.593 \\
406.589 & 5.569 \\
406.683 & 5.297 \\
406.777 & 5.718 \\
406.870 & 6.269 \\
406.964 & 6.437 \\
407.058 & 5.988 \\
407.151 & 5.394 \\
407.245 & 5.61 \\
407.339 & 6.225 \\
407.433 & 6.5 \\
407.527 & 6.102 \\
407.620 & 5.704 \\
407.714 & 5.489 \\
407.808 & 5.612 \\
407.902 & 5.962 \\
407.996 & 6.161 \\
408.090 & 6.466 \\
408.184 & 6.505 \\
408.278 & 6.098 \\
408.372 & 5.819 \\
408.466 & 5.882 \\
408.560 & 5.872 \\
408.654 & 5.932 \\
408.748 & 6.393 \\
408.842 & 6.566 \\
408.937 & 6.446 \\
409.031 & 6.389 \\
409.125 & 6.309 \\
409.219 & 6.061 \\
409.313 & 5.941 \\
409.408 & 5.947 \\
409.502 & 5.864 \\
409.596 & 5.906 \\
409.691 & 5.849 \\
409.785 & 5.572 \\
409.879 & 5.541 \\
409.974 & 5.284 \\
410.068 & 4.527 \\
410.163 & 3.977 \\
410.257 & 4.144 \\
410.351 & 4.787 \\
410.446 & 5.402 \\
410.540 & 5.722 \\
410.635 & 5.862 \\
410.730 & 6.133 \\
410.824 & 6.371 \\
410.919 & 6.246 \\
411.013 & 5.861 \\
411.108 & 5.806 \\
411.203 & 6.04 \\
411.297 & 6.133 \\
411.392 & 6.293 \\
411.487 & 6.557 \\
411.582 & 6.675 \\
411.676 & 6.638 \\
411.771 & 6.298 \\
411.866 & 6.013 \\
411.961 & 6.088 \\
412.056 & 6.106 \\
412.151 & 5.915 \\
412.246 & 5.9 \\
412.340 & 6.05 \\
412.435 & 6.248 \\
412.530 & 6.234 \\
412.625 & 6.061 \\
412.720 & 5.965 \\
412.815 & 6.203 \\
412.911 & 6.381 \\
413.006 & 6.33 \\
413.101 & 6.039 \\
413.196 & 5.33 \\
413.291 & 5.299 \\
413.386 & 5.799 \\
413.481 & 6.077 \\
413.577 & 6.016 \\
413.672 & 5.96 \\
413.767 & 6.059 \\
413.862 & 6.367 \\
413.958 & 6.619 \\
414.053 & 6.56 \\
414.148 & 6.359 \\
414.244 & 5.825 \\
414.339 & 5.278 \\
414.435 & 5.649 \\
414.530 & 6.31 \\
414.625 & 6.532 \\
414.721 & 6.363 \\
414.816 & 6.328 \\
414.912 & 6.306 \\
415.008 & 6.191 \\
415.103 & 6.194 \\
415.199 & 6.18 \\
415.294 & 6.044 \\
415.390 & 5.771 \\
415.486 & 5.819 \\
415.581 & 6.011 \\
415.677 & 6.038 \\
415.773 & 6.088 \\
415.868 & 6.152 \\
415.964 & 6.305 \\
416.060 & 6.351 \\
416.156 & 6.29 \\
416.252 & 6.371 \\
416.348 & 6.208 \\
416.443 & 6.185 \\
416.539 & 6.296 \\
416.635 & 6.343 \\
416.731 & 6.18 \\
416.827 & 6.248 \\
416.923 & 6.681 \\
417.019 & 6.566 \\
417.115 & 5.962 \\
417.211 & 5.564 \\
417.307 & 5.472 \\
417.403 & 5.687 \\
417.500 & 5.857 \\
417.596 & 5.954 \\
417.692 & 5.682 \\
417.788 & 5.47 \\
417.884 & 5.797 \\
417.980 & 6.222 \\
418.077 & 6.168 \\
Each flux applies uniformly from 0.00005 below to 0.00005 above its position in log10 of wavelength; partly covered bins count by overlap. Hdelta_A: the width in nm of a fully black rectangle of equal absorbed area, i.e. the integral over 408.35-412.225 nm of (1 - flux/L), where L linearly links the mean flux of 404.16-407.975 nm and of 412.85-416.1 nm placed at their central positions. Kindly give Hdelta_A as 0.04 nm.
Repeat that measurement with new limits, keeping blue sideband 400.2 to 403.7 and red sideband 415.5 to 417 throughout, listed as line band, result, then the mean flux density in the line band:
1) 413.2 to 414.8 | 0.03 nm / 6.05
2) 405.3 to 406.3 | -0.01 nm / 5.96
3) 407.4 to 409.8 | -0.03 nm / 6.06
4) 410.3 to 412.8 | 0.02 nm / 6.05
